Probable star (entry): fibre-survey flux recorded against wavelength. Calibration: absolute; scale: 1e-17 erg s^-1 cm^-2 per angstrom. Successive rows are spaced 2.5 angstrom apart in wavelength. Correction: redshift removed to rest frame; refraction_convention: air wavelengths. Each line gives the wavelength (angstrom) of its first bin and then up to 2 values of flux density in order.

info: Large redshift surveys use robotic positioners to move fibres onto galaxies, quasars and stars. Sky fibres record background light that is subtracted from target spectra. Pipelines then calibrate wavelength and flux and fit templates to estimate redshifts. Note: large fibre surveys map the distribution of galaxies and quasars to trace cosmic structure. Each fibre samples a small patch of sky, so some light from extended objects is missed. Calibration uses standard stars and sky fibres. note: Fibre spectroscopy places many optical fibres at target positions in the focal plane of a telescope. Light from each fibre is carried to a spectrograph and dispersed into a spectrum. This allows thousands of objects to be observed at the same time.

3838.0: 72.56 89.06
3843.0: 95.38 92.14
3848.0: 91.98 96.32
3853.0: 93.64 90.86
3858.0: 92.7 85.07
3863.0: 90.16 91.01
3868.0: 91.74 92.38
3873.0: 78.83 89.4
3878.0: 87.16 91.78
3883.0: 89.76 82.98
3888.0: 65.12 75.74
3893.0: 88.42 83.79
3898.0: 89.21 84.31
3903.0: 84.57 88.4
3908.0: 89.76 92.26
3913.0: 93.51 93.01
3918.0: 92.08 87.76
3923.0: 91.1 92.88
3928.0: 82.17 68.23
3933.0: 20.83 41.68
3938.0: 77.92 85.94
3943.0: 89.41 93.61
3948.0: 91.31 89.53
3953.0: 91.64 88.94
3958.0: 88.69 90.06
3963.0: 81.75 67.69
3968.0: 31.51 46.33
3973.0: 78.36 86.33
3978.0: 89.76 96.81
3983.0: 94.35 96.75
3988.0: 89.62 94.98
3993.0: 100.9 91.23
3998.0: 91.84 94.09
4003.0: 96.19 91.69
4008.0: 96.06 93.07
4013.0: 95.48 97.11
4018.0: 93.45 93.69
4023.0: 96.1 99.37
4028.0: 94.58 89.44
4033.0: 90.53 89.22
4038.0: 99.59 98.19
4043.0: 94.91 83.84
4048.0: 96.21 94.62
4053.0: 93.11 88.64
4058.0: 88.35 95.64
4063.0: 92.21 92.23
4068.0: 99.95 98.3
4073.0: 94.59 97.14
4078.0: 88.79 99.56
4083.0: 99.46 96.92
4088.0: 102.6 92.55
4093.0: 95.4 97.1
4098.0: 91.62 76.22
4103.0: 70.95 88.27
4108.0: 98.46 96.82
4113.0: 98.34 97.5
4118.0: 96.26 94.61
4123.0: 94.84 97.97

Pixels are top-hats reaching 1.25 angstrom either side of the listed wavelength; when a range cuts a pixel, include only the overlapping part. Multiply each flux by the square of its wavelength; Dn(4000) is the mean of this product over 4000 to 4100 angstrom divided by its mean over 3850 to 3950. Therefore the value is 1.2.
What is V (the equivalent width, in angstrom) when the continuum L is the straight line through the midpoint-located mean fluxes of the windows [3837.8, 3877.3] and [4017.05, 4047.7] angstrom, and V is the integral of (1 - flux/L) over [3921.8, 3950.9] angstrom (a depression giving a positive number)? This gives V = 4.8 angstrom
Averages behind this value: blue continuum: 90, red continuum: 93.7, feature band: 76.7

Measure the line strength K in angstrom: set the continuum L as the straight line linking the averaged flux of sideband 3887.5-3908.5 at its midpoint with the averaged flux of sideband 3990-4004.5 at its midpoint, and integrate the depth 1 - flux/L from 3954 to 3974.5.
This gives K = 4.3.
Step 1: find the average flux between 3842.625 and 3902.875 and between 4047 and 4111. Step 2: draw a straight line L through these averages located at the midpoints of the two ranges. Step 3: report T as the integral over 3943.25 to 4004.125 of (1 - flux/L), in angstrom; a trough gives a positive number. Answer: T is 3.02 angstrom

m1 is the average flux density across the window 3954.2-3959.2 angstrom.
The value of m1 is 88.8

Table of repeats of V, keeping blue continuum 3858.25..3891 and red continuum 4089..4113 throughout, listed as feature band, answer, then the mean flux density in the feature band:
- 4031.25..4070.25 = -1.7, 93.2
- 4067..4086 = -1.5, 96.8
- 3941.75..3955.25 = -0.6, 90.9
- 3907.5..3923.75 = -0.9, 91.4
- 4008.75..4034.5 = -1.6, 94.3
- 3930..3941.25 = 3.9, 57.1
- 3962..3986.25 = 3.1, 76.5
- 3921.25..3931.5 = 0.3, 84.2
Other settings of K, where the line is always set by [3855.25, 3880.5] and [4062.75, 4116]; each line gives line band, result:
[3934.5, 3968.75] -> 4.0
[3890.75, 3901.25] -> 0.5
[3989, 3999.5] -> -0.3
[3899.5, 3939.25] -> 4.4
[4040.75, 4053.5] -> 0.0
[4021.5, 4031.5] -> -0.3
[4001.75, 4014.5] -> -0.3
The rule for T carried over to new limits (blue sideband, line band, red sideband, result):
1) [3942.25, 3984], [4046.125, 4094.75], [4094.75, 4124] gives -3.2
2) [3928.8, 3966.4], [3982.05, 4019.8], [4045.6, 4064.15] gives -4.2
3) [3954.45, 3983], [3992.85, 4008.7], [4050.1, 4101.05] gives -2.2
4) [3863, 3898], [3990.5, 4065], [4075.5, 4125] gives -2.3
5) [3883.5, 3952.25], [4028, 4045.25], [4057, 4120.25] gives -0.5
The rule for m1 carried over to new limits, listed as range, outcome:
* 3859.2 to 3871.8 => 90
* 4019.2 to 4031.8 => 94.6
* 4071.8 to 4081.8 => 95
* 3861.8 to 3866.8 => 90.6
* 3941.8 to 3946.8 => 91.5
